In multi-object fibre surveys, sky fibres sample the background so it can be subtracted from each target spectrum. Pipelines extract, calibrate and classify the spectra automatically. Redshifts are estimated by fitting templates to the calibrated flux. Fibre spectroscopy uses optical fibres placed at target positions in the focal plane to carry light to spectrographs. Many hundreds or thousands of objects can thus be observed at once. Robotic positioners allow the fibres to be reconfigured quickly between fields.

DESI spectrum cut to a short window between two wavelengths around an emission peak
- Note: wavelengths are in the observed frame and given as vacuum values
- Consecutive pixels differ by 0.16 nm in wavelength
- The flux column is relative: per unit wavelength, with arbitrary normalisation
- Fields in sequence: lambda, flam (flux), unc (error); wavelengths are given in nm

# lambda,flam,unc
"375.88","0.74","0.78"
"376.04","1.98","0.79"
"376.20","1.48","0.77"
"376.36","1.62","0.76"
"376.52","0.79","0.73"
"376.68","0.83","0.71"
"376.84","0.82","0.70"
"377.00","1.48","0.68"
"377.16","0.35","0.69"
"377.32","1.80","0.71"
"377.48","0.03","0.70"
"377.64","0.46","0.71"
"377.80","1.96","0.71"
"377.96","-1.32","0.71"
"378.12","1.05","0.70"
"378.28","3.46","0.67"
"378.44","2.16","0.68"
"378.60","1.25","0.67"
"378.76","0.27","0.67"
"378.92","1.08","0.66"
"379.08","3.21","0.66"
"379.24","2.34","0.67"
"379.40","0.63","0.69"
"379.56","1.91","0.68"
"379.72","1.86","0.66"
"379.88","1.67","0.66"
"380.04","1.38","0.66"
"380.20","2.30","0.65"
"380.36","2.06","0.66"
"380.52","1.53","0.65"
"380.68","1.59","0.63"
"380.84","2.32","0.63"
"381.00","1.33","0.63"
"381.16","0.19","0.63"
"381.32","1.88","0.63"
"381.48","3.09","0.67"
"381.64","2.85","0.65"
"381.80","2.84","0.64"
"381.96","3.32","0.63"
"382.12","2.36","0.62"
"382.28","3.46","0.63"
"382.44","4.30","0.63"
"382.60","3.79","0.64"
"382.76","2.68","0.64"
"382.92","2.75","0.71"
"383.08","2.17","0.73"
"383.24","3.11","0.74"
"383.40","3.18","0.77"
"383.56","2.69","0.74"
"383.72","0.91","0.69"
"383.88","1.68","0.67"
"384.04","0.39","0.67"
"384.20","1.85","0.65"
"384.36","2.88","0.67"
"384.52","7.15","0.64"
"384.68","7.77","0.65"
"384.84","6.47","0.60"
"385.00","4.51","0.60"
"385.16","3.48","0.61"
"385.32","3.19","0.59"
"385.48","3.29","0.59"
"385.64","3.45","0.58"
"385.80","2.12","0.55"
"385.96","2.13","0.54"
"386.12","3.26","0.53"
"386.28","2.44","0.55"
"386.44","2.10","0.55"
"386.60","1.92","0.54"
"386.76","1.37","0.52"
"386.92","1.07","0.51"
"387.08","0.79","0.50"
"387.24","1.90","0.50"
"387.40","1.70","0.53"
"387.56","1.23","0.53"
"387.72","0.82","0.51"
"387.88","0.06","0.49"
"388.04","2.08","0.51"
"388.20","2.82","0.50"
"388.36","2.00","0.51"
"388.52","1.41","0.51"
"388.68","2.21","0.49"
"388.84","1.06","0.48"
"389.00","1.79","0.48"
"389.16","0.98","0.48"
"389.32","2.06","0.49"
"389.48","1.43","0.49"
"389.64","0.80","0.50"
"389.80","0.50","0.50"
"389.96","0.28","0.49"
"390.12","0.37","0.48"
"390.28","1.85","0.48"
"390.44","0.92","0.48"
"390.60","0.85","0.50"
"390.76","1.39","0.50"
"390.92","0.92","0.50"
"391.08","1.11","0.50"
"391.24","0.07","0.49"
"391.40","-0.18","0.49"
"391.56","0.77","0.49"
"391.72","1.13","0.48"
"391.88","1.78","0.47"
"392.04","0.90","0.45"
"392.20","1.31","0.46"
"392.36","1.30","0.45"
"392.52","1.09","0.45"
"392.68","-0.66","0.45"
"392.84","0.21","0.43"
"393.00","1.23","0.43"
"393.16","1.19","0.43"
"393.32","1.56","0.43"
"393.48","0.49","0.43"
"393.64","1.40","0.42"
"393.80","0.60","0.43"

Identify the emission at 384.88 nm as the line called Ly-alpha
